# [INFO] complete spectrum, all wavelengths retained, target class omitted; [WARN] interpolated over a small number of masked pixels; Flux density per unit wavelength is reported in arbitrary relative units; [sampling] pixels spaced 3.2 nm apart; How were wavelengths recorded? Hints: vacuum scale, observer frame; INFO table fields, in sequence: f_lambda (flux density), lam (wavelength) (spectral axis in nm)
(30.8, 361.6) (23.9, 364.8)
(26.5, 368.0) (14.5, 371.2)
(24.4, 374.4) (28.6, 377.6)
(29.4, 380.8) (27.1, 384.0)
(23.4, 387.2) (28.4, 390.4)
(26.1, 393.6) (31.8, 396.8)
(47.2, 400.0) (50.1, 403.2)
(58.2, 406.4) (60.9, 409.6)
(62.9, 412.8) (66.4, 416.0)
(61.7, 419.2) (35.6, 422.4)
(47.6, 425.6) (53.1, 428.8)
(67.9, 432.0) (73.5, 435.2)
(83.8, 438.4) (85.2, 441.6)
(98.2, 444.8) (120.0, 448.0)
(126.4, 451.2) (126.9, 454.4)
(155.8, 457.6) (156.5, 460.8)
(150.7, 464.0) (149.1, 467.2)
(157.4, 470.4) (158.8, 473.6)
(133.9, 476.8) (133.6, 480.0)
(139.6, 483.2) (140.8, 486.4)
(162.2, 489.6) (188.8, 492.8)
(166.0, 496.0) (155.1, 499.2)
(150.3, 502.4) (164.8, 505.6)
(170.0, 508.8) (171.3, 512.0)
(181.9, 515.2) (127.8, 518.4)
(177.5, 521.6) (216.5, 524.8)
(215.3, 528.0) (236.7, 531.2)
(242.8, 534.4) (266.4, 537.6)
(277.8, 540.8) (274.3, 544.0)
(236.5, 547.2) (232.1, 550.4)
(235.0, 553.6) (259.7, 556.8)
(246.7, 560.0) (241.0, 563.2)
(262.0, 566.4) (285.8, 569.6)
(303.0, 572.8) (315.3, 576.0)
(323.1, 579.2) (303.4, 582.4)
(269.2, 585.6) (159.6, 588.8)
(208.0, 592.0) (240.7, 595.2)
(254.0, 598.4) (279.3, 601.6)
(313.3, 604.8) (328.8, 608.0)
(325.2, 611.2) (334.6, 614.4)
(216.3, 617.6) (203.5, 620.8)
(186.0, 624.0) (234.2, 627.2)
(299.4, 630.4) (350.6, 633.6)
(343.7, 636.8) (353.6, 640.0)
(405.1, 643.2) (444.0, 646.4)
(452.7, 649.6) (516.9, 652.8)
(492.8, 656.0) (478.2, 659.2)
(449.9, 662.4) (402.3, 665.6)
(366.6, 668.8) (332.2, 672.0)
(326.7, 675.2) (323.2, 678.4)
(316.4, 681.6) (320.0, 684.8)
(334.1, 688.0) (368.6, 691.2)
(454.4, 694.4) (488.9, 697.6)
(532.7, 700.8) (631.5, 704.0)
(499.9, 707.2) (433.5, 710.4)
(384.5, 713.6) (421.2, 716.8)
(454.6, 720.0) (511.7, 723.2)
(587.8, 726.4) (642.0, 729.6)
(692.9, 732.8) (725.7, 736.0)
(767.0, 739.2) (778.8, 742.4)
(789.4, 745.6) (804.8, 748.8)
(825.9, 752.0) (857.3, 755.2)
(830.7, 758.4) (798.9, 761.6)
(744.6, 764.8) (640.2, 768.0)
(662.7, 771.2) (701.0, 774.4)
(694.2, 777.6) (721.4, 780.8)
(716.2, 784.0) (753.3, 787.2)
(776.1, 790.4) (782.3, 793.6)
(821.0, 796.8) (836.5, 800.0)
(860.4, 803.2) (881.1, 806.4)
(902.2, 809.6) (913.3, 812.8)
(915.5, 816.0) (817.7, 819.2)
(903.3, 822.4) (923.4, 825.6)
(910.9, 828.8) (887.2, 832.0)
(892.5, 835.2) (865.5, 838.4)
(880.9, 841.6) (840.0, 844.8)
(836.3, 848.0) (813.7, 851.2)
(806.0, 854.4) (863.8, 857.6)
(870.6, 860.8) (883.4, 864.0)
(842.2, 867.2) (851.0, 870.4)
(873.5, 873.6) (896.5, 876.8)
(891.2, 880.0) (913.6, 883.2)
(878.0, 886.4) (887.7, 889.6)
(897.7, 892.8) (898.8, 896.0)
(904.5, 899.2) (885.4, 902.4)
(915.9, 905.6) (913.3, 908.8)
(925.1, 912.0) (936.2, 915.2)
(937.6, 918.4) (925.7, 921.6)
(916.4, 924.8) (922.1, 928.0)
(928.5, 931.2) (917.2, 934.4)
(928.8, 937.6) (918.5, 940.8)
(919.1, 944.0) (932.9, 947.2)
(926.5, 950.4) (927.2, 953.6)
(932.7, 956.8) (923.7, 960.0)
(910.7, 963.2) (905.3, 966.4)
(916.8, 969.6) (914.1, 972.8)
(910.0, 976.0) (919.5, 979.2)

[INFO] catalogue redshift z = 0.00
